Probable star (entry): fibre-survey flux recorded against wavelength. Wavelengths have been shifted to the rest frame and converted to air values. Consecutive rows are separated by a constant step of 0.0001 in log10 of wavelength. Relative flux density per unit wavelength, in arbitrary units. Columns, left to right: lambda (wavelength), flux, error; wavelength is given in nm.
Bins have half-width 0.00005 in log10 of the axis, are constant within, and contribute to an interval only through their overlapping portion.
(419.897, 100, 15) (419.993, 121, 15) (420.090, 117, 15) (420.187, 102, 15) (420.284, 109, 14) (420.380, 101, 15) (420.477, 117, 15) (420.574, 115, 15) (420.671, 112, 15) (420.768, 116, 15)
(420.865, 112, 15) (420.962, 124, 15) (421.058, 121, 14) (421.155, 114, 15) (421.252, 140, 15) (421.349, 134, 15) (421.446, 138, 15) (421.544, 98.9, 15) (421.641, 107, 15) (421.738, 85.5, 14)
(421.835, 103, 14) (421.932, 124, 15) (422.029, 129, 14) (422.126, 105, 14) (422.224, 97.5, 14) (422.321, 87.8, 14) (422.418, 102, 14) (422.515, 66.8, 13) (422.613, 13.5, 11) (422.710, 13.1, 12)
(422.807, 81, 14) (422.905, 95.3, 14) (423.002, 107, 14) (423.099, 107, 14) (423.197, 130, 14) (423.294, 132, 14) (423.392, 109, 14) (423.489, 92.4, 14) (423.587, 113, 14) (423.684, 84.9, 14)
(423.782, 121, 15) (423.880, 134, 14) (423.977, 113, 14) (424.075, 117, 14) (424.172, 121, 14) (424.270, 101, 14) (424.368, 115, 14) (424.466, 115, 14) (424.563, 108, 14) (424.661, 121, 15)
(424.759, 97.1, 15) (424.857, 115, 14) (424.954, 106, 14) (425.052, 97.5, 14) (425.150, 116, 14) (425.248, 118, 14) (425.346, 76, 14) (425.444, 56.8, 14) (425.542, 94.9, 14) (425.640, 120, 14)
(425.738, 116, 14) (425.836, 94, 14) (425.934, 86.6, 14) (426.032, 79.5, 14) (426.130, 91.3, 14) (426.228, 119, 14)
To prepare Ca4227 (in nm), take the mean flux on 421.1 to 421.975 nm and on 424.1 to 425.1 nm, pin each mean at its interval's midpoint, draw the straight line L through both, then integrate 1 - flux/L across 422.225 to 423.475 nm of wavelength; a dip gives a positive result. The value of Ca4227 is 0.28 nm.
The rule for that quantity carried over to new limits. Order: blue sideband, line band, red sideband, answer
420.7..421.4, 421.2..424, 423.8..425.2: 0.38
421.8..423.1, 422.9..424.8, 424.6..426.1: -0.39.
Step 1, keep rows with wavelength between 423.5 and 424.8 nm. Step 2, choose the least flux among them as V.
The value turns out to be 84.9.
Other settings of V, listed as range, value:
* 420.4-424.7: 13.1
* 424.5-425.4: 76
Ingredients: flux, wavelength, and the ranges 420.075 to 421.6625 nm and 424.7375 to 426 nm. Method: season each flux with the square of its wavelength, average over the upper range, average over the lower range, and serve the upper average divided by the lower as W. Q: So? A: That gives 0.9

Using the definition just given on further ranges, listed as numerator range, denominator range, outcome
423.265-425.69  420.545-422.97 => 1.08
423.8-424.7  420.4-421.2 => 1.02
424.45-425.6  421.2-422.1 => 0.88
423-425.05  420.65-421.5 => 0.92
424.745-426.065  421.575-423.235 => 1.09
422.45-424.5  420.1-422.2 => 0.88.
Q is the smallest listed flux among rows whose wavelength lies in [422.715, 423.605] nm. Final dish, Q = 81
